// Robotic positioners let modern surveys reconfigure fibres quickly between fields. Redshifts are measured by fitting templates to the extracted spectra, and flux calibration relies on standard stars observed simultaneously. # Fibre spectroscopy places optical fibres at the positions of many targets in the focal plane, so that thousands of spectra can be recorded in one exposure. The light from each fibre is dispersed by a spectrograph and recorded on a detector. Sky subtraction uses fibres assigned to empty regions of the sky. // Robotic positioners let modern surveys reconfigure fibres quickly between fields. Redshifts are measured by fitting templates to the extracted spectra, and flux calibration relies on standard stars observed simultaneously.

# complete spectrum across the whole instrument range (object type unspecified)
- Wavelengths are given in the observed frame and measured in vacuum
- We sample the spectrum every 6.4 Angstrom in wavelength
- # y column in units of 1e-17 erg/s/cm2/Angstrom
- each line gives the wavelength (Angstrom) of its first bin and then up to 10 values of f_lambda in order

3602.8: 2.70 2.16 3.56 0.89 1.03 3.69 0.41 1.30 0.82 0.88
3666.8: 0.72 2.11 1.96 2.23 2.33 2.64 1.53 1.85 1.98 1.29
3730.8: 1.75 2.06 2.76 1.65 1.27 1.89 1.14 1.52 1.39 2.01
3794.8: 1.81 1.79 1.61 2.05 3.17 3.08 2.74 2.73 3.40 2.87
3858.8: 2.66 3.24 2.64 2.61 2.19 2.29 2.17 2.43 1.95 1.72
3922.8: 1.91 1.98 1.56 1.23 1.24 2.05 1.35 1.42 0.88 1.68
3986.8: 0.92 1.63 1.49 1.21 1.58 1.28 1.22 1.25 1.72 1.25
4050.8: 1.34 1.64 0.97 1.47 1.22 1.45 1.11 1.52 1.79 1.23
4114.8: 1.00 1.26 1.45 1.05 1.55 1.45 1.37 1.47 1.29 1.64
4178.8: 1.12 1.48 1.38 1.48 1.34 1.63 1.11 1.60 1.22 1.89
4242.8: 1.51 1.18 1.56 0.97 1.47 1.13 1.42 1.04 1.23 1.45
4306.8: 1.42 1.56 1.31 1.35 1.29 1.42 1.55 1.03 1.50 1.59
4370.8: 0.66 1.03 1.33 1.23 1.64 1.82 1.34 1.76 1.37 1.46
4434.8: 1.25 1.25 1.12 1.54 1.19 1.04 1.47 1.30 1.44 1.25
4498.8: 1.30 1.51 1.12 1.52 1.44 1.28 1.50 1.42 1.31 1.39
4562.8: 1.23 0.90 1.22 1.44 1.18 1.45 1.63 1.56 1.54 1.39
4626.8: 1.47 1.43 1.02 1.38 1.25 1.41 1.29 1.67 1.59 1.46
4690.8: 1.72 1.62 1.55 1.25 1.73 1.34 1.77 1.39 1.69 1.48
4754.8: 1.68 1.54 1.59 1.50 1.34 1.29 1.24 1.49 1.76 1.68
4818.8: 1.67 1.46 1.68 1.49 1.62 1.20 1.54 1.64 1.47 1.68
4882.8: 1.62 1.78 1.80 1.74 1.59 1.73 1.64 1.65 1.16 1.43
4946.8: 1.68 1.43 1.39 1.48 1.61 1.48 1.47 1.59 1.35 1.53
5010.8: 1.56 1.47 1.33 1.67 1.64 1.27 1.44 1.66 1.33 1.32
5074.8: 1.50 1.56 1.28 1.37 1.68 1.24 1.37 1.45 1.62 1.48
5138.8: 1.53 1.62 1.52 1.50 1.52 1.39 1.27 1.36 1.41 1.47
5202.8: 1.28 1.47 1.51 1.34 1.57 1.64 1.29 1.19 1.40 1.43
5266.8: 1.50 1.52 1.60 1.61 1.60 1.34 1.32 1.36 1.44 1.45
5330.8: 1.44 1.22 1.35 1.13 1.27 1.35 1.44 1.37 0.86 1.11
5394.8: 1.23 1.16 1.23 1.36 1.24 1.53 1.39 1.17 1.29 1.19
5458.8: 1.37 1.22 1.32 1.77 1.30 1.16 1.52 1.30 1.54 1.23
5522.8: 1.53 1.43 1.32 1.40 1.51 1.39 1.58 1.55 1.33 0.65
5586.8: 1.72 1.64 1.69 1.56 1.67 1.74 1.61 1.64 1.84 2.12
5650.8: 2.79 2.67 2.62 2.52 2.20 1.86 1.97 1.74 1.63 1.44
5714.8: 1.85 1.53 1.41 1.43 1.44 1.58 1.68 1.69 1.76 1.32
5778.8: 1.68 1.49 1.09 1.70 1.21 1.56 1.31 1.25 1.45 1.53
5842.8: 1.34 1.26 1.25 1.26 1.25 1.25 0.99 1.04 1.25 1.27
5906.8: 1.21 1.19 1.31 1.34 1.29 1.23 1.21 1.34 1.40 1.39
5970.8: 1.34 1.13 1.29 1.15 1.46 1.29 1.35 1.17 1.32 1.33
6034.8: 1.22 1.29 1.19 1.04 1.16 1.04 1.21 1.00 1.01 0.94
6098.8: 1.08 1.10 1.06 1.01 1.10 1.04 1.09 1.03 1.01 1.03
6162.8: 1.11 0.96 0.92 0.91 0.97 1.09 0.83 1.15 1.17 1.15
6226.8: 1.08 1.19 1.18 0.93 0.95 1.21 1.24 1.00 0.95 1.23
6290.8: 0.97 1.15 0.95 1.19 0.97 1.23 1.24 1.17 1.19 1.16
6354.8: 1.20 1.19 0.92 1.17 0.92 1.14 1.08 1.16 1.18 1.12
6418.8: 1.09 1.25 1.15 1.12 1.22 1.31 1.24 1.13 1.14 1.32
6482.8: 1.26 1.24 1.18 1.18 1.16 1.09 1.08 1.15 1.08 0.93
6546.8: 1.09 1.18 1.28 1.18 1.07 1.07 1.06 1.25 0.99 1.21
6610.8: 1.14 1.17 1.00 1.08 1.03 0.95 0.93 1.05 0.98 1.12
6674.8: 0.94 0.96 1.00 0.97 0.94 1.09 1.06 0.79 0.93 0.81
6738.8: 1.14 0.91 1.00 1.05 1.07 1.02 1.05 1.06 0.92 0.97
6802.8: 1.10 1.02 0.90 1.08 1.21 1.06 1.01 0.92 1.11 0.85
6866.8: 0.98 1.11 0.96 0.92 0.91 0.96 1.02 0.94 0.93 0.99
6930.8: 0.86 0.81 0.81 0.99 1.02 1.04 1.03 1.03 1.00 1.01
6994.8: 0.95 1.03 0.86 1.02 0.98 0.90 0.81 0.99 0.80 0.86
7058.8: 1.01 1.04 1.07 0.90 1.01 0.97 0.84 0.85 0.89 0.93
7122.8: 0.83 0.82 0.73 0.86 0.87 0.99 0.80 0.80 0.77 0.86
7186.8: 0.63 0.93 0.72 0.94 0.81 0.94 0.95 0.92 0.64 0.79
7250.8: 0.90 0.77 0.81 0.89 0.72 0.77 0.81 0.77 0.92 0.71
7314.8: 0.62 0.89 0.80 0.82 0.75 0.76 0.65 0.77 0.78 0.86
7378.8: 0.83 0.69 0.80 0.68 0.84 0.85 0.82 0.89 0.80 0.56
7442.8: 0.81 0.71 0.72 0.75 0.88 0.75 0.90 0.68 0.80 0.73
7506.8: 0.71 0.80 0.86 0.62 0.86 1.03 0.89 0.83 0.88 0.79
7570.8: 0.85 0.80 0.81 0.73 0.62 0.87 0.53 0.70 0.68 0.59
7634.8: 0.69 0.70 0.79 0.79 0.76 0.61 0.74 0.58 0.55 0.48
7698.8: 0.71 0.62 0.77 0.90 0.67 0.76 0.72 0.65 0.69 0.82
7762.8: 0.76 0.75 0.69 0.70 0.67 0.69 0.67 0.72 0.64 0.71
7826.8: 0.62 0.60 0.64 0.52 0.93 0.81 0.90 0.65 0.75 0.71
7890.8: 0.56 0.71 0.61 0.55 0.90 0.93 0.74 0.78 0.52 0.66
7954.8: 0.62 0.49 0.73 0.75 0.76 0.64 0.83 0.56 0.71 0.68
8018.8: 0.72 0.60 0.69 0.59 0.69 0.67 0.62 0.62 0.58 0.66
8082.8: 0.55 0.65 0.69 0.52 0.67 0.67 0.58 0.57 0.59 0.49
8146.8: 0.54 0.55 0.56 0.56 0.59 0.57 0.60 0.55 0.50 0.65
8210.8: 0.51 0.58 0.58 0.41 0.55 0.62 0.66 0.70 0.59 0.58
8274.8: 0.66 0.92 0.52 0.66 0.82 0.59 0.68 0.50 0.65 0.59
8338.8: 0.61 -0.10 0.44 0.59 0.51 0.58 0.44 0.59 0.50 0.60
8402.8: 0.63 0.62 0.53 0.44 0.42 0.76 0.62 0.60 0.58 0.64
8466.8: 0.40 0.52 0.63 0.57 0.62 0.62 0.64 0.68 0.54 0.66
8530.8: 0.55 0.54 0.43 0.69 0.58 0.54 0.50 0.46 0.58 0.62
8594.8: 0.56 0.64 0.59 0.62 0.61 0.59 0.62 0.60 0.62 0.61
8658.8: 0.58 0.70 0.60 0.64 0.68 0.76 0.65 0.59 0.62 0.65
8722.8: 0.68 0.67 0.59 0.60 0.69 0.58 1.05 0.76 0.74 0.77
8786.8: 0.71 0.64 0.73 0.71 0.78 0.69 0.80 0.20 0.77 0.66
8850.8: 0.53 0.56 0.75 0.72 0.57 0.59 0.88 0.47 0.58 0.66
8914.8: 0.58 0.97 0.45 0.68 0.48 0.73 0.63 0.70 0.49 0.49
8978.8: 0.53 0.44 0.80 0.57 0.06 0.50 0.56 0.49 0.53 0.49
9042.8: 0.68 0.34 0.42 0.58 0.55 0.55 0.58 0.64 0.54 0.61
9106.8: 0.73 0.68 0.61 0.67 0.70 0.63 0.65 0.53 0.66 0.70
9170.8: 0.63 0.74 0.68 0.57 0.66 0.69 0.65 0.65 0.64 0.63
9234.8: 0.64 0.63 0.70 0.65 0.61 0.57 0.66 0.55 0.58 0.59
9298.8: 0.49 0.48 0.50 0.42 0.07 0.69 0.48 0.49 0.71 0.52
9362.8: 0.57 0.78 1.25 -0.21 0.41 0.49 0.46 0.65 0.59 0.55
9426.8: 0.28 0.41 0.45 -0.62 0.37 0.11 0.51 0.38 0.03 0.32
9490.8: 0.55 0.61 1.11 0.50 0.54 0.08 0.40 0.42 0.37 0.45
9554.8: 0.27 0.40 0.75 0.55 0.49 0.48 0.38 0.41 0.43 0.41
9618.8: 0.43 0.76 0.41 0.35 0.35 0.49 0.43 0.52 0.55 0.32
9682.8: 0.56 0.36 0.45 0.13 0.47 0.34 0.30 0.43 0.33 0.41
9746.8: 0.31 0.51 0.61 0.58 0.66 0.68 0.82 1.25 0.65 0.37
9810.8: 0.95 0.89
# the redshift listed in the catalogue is 1.022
